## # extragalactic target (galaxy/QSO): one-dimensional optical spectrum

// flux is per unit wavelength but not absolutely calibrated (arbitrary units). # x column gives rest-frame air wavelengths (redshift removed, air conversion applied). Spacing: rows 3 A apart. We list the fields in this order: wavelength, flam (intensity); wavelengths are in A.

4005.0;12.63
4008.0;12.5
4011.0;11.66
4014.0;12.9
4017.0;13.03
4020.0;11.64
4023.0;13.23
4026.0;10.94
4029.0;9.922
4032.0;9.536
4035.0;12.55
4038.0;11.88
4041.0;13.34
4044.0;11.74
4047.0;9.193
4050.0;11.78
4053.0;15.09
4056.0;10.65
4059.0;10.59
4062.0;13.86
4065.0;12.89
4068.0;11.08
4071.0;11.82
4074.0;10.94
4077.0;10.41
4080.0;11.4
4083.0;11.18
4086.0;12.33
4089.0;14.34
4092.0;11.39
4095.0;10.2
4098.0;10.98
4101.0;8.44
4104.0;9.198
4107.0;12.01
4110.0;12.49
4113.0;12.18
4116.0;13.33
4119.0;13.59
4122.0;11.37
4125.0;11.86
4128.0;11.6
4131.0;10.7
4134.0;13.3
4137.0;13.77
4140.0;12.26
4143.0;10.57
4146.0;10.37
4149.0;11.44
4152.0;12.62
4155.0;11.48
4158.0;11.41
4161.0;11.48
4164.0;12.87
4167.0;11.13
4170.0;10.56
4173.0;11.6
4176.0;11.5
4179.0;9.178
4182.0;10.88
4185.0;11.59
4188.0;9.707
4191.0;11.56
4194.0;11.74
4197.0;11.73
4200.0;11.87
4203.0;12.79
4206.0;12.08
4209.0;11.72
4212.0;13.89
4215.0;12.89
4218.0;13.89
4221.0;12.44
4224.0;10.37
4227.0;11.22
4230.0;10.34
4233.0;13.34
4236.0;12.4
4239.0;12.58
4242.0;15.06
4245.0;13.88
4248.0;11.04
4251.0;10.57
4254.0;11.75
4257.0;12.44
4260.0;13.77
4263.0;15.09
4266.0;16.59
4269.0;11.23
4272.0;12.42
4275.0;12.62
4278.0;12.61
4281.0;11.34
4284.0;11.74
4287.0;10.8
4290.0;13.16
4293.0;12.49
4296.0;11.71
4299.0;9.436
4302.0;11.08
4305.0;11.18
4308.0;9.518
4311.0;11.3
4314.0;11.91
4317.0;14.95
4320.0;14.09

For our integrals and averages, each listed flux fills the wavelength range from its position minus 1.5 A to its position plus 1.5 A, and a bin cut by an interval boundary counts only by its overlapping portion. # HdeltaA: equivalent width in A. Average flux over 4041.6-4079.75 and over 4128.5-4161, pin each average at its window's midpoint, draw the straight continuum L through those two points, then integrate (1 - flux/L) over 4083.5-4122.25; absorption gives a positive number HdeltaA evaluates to 0.2 A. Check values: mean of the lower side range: 11.7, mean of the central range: 11.7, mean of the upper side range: 11.8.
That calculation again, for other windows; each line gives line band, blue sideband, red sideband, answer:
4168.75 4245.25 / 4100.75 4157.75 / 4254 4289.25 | 2.4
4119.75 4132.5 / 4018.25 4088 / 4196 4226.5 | 0.5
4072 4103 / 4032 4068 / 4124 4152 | 2.0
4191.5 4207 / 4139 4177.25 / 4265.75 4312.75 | -0.6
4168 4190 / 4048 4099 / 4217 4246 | 2.7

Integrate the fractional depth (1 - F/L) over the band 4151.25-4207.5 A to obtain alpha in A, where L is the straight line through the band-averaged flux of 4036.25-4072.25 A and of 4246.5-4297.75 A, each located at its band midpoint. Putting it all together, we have 3.65 A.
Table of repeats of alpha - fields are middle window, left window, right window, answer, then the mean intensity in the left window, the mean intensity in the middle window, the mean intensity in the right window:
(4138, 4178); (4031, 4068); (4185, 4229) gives 1.6 A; 11.9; 11.5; 12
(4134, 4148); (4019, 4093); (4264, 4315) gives -0.1 A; 11.8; 11.9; 11.9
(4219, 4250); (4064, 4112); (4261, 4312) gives -1.1 A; 11.3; 12.3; 12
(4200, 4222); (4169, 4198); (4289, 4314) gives -3.4 A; 11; 12.8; 11.2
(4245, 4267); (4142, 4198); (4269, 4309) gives -3.0 A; 11.2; 13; 11.6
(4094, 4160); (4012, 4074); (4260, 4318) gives 2.0 A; 11.9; 11.6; 12.2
